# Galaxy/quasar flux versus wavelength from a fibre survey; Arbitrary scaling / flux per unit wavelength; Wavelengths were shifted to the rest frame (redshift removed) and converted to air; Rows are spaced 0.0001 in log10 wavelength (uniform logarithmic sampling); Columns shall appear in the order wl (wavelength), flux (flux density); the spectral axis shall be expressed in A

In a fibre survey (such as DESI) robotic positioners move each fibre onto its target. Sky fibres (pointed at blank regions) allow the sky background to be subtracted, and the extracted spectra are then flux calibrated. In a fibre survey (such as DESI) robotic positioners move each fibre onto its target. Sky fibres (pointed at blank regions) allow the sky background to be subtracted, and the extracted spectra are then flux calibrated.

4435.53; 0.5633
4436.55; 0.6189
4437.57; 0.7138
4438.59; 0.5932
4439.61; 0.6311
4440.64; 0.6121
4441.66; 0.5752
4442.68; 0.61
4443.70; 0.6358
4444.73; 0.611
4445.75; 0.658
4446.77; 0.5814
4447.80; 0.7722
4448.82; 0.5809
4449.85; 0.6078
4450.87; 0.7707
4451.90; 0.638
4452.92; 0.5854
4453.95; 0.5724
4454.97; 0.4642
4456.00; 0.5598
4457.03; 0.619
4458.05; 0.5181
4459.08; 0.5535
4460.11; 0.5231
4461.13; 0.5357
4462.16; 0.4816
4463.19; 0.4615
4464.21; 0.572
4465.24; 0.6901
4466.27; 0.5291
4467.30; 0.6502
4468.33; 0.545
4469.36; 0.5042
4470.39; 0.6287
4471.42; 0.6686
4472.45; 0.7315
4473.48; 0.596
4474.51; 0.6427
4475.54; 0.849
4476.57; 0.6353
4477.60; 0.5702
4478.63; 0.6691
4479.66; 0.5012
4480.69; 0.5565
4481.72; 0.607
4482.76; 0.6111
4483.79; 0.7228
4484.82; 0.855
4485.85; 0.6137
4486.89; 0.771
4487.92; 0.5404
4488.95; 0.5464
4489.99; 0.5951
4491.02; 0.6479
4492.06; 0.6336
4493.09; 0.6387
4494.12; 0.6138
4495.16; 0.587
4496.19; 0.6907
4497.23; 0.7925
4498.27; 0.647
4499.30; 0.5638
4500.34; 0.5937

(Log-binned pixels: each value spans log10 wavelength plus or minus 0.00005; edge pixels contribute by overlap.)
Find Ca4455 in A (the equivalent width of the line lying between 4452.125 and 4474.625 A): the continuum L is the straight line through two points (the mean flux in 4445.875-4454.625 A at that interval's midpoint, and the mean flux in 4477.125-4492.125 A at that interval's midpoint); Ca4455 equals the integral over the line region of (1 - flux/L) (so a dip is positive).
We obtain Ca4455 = 2.1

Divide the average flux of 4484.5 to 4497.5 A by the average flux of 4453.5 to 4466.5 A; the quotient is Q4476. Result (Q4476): 1.2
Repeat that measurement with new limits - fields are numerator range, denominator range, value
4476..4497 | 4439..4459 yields 1.04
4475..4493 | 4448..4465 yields 1.13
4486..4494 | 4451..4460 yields 1.09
